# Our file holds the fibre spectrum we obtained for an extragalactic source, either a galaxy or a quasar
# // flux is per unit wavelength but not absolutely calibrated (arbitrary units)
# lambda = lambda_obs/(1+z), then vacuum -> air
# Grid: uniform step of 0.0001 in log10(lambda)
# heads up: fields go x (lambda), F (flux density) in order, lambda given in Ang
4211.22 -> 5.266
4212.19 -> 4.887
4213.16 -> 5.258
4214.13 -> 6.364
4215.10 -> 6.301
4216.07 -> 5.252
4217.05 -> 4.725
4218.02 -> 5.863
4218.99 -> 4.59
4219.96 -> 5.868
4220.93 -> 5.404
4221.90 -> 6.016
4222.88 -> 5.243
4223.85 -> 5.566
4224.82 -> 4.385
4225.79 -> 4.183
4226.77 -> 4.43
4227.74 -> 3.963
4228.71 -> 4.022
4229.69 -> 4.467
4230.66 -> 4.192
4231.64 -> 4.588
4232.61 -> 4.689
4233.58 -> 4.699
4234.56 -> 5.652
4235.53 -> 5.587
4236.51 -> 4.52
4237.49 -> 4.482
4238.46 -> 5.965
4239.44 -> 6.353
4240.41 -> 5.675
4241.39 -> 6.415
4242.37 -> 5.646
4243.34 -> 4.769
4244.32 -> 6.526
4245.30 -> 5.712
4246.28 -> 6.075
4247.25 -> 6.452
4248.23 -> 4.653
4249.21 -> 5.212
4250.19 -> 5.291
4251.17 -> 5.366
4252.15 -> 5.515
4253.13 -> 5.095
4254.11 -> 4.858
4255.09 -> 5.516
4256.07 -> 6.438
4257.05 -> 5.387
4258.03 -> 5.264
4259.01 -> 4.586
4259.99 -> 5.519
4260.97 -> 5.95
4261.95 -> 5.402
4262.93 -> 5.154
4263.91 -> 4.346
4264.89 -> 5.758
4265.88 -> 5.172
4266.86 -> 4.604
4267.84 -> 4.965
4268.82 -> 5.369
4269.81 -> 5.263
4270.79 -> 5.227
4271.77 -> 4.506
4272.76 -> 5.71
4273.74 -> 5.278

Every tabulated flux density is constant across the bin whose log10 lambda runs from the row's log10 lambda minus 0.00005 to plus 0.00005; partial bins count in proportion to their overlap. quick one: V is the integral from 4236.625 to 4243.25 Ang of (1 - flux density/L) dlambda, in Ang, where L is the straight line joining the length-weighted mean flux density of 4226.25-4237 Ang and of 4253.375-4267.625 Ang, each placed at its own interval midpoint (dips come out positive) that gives -1.1 Ang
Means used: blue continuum 4.62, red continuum 5.27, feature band 5.63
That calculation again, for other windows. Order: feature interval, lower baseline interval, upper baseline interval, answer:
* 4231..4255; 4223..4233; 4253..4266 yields -2.6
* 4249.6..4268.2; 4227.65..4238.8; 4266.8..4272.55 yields -1.2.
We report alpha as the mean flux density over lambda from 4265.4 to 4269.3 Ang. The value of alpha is 5.04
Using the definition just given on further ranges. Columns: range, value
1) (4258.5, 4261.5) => 5.36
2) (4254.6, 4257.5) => 5.79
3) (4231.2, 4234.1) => 4.68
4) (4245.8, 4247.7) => 6.29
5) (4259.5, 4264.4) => 5.28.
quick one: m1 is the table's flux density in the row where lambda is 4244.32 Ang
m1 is 6.526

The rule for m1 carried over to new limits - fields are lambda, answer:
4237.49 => 4.482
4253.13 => 5.095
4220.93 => 5.404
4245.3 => 5.712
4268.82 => 5.369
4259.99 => 5.519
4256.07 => 6.438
